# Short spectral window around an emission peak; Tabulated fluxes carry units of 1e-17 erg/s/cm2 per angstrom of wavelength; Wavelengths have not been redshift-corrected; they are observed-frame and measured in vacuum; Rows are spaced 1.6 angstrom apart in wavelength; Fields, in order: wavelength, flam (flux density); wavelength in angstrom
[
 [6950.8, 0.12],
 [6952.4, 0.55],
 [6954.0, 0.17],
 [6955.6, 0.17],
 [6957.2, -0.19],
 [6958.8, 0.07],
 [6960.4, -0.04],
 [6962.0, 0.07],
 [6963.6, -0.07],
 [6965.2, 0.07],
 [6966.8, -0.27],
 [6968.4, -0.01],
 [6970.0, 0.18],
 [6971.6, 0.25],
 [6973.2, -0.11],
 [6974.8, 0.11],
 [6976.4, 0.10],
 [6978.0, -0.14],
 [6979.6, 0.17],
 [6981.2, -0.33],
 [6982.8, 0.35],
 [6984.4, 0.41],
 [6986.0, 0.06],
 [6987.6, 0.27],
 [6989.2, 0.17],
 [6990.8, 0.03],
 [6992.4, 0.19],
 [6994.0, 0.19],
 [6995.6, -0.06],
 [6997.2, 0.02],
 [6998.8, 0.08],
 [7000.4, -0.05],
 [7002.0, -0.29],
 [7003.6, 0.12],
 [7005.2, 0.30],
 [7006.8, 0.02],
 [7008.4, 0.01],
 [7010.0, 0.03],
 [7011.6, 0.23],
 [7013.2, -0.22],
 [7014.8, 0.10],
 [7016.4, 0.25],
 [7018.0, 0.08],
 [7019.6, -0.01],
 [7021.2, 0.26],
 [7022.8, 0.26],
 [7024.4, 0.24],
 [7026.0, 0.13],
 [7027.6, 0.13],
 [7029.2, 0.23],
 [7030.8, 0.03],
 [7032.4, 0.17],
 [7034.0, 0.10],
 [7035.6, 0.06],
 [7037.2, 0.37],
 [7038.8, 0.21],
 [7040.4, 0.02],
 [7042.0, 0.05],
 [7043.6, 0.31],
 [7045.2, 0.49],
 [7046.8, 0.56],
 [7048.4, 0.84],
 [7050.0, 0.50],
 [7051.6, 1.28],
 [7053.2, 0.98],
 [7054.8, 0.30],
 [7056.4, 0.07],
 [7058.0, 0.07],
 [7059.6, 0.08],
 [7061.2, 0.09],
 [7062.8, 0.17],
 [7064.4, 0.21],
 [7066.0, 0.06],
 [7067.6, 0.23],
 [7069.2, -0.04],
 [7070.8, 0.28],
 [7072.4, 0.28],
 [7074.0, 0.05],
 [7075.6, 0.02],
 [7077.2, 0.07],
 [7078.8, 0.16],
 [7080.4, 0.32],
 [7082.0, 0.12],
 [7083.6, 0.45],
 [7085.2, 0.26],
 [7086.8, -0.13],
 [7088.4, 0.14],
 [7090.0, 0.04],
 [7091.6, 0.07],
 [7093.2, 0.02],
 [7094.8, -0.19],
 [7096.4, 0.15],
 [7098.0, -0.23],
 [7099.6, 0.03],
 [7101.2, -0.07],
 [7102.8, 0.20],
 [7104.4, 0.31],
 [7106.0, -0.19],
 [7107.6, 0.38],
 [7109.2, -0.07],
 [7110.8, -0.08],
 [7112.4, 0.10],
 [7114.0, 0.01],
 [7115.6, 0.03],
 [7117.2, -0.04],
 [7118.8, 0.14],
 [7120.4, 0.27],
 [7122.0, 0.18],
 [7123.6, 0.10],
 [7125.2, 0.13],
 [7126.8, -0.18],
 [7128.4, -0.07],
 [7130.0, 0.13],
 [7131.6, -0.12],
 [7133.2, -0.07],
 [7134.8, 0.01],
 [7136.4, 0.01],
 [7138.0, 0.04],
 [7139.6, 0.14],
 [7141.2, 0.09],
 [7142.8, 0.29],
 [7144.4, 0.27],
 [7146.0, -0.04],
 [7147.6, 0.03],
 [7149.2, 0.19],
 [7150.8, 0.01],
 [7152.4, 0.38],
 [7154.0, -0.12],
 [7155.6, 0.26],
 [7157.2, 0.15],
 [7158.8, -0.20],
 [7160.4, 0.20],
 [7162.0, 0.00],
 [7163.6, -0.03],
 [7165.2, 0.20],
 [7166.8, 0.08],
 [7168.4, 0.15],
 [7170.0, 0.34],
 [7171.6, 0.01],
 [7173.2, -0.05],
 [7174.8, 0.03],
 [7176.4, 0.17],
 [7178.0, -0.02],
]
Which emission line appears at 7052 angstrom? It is [O II] 3727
